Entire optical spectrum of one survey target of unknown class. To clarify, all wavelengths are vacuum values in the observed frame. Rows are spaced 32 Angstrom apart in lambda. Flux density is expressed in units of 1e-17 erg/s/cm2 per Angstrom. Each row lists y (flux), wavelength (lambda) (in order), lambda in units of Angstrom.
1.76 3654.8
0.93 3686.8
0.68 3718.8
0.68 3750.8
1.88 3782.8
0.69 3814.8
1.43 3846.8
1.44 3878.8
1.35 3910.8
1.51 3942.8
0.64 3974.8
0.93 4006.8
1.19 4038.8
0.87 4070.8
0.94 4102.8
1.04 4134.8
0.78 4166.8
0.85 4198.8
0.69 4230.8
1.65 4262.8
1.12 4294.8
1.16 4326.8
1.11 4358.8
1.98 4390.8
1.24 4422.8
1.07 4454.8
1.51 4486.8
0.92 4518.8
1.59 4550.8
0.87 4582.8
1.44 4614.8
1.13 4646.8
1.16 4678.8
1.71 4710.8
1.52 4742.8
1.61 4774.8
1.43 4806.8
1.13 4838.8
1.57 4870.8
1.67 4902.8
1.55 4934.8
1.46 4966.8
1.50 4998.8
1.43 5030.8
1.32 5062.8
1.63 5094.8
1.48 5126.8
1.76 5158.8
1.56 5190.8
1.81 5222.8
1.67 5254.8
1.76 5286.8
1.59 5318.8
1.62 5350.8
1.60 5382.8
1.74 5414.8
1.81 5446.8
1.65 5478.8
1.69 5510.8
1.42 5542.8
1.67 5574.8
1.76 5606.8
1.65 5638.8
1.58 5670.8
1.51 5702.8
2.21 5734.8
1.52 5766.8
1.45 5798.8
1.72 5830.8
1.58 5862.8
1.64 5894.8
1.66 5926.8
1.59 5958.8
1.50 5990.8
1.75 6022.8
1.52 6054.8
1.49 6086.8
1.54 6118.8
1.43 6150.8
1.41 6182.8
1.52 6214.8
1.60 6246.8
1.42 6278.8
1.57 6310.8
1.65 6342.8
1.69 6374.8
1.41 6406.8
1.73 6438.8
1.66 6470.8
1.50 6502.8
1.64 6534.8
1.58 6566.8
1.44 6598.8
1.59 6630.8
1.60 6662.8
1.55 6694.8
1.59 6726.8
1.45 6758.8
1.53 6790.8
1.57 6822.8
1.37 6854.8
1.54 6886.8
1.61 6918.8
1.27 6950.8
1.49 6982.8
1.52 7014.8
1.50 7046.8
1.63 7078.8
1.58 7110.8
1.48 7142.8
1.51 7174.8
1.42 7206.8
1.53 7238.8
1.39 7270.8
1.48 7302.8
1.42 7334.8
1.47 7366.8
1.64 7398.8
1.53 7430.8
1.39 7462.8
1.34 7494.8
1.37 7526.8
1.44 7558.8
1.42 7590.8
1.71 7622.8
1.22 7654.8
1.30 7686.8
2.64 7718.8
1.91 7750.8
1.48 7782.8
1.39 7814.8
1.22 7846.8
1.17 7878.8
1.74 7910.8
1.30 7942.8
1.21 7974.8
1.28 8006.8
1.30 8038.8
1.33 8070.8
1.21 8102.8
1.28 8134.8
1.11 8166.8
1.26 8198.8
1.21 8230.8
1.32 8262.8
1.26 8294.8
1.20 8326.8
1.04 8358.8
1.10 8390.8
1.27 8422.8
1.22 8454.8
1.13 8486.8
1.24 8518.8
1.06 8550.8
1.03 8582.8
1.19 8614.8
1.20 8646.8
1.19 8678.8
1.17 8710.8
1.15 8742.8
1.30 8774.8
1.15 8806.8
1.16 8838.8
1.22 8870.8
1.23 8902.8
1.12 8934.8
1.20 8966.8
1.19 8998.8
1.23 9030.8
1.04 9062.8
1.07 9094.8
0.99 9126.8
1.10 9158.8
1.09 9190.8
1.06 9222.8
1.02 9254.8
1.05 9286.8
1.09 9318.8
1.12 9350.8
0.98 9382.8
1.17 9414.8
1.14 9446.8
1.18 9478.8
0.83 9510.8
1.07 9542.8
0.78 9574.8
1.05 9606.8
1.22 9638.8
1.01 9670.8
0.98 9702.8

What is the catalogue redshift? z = 0.18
